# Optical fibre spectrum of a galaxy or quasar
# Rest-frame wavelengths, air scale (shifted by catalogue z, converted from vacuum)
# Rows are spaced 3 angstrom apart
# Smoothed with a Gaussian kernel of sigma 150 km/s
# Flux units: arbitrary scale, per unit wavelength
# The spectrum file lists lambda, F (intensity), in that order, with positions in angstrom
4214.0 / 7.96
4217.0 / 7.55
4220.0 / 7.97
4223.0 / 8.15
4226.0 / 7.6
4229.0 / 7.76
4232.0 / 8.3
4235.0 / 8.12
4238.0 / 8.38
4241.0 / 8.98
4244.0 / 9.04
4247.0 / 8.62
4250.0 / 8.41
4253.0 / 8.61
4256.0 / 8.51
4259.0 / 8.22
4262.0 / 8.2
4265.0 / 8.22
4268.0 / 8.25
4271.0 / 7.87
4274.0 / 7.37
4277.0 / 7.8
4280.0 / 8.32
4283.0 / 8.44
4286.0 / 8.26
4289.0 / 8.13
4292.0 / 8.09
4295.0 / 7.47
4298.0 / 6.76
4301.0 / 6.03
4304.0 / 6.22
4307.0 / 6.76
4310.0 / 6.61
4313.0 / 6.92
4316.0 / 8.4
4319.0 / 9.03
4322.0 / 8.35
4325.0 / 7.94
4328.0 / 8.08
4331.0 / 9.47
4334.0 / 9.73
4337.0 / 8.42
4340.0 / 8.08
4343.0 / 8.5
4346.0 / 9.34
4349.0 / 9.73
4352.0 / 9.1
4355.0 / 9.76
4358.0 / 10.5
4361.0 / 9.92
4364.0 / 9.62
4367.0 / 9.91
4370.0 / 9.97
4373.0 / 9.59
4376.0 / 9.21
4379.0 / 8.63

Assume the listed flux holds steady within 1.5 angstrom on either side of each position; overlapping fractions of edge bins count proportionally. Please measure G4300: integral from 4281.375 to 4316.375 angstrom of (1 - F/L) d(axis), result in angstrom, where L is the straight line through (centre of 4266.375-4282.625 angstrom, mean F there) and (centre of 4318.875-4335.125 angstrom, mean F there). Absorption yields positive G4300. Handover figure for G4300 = 4.18 angstrom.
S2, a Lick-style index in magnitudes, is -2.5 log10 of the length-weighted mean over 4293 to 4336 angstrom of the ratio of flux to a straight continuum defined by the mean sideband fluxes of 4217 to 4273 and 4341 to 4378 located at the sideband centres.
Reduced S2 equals 0.18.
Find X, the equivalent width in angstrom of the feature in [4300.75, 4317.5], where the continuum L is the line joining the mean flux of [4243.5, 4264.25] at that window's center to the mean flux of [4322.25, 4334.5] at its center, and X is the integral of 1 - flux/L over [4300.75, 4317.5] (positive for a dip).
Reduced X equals 3.4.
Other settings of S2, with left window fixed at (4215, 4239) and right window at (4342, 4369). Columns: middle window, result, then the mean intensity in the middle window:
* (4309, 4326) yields 0.157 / 7.91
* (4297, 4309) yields 0.358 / 6.44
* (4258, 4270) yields 0.031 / 8.21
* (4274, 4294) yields 0.079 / 8.1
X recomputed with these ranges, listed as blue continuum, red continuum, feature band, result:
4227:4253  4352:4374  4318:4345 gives 2.4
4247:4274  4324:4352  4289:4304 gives 2.5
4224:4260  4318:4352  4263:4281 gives 1.2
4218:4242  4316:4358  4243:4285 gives 0.6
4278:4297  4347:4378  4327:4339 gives 0.2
